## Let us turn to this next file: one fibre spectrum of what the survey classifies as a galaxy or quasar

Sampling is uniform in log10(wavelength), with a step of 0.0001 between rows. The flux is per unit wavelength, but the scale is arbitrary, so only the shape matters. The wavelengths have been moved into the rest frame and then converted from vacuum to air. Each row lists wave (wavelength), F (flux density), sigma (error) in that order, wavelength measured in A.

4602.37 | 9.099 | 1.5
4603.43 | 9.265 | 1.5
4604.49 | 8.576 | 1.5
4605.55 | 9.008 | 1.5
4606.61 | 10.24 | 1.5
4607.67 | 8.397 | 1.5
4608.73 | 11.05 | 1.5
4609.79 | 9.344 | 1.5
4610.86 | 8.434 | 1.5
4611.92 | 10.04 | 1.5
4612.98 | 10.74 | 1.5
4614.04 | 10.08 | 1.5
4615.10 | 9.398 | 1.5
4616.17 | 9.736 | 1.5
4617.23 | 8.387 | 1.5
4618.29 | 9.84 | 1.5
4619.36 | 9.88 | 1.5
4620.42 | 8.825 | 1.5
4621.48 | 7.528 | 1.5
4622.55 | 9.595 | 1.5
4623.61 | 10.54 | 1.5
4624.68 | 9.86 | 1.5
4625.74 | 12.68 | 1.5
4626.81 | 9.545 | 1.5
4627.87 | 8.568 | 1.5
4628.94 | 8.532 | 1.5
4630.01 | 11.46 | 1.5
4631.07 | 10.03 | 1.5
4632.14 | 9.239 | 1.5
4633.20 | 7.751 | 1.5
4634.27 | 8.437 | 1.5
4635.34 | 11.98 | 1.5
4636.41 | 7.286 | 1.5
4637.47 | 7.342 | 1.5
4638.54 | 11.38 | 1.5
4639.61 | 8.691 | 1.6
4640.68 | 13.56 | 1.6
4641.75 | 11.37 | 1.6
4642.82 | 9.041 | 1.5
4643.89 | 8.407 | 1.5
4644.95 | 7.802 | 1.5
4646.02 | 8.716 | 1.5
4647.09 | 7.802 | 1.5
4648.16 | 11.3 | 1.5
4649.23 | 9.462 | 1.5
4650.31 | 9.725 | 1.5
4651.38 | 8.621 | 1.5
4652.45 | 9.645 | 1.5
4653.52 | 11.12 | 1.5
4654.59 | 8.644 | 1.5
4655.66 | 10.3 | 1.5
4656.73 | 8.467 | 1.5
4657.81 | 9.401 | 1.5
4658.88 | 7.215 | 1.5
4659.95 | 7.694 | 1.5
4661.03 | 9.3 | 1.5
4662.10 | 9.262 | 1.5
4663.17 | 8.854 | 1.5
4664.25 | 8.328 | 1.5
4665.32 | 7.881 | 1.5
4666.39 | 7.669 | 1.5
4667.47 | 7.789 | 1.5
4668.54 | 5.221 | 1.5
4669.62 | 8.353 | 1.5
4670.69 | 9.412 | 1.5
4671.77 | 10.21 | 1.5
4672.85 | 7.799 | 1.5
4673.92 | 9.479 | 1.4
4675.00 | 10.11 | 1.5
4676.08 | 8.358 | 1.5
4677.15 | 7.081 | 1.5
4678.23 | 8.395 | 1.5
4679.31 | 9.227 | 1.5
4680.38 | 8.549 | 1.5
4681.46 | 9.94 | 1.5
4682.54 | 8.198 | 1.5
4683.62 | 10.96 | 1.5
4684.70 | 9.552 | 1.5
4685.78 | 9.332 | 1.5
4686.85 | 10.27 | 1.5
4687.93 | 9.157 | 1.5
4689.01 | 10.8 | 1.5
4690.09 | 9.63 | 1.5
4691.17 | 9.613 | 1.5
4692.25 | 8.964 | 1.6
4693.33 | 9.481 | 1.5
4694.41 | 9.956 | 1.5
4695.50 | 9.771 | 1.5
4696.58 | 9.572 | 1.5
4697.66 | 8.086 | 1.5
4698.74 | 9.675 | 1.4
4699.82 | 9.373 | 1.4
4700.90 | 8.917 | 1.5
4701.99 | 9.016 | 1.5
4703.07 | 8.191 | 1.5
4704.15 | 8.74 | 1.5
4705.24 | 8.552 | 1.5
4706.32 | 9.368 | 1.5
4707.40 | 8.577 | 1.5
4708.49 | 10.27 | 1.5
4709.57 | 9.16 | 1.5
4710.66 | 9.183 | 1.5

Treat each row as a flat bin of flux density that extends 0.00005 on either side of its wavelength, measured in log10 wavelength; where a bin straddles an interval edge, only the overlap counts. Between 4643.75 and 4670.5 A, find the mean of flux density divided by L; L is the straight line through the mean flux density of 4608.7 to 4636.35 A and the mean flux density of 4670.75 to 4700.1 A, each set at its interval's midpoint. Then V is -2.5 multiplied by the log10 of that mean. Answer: 0.09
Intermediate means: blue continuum 9.61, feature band 8.69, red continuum 9.32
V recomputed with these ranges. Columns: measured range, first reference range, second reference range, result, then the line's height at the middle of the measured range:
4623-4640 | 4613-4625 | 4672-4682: -0.03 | 9.33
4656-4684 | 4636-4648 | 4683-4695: 0.12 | 9.59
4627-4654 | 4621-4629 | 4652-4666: -0.02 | 9.33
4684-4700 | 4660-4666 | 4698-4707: -0.08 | 8.87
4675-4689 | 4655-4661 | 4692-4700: -0.01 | 9.11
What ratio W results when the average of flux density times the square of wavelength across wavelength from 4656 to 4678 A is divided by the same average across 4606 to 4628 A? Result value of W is 0.9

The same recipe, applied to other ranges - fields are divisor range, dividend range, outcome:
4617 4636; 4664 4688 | 0.93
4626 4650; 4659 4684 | 0.92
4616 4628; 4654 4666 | 0.92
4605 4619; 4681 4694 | 1.04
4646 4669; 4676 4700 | 1.08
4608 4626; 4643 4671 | 0.91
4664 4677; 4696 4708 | 1.08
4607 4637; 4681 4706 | 1.01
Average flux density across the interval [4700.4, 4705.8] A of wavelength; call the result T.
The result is 8.68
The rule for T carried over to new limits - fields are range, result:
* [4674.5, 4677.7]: 8.5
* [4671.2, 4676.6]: 9.18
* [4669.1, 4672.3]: 9.33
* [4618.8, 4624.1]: 9.27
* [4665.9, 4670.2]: 7.28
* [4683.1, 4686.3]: 9.94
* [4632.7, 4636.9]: 8.87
